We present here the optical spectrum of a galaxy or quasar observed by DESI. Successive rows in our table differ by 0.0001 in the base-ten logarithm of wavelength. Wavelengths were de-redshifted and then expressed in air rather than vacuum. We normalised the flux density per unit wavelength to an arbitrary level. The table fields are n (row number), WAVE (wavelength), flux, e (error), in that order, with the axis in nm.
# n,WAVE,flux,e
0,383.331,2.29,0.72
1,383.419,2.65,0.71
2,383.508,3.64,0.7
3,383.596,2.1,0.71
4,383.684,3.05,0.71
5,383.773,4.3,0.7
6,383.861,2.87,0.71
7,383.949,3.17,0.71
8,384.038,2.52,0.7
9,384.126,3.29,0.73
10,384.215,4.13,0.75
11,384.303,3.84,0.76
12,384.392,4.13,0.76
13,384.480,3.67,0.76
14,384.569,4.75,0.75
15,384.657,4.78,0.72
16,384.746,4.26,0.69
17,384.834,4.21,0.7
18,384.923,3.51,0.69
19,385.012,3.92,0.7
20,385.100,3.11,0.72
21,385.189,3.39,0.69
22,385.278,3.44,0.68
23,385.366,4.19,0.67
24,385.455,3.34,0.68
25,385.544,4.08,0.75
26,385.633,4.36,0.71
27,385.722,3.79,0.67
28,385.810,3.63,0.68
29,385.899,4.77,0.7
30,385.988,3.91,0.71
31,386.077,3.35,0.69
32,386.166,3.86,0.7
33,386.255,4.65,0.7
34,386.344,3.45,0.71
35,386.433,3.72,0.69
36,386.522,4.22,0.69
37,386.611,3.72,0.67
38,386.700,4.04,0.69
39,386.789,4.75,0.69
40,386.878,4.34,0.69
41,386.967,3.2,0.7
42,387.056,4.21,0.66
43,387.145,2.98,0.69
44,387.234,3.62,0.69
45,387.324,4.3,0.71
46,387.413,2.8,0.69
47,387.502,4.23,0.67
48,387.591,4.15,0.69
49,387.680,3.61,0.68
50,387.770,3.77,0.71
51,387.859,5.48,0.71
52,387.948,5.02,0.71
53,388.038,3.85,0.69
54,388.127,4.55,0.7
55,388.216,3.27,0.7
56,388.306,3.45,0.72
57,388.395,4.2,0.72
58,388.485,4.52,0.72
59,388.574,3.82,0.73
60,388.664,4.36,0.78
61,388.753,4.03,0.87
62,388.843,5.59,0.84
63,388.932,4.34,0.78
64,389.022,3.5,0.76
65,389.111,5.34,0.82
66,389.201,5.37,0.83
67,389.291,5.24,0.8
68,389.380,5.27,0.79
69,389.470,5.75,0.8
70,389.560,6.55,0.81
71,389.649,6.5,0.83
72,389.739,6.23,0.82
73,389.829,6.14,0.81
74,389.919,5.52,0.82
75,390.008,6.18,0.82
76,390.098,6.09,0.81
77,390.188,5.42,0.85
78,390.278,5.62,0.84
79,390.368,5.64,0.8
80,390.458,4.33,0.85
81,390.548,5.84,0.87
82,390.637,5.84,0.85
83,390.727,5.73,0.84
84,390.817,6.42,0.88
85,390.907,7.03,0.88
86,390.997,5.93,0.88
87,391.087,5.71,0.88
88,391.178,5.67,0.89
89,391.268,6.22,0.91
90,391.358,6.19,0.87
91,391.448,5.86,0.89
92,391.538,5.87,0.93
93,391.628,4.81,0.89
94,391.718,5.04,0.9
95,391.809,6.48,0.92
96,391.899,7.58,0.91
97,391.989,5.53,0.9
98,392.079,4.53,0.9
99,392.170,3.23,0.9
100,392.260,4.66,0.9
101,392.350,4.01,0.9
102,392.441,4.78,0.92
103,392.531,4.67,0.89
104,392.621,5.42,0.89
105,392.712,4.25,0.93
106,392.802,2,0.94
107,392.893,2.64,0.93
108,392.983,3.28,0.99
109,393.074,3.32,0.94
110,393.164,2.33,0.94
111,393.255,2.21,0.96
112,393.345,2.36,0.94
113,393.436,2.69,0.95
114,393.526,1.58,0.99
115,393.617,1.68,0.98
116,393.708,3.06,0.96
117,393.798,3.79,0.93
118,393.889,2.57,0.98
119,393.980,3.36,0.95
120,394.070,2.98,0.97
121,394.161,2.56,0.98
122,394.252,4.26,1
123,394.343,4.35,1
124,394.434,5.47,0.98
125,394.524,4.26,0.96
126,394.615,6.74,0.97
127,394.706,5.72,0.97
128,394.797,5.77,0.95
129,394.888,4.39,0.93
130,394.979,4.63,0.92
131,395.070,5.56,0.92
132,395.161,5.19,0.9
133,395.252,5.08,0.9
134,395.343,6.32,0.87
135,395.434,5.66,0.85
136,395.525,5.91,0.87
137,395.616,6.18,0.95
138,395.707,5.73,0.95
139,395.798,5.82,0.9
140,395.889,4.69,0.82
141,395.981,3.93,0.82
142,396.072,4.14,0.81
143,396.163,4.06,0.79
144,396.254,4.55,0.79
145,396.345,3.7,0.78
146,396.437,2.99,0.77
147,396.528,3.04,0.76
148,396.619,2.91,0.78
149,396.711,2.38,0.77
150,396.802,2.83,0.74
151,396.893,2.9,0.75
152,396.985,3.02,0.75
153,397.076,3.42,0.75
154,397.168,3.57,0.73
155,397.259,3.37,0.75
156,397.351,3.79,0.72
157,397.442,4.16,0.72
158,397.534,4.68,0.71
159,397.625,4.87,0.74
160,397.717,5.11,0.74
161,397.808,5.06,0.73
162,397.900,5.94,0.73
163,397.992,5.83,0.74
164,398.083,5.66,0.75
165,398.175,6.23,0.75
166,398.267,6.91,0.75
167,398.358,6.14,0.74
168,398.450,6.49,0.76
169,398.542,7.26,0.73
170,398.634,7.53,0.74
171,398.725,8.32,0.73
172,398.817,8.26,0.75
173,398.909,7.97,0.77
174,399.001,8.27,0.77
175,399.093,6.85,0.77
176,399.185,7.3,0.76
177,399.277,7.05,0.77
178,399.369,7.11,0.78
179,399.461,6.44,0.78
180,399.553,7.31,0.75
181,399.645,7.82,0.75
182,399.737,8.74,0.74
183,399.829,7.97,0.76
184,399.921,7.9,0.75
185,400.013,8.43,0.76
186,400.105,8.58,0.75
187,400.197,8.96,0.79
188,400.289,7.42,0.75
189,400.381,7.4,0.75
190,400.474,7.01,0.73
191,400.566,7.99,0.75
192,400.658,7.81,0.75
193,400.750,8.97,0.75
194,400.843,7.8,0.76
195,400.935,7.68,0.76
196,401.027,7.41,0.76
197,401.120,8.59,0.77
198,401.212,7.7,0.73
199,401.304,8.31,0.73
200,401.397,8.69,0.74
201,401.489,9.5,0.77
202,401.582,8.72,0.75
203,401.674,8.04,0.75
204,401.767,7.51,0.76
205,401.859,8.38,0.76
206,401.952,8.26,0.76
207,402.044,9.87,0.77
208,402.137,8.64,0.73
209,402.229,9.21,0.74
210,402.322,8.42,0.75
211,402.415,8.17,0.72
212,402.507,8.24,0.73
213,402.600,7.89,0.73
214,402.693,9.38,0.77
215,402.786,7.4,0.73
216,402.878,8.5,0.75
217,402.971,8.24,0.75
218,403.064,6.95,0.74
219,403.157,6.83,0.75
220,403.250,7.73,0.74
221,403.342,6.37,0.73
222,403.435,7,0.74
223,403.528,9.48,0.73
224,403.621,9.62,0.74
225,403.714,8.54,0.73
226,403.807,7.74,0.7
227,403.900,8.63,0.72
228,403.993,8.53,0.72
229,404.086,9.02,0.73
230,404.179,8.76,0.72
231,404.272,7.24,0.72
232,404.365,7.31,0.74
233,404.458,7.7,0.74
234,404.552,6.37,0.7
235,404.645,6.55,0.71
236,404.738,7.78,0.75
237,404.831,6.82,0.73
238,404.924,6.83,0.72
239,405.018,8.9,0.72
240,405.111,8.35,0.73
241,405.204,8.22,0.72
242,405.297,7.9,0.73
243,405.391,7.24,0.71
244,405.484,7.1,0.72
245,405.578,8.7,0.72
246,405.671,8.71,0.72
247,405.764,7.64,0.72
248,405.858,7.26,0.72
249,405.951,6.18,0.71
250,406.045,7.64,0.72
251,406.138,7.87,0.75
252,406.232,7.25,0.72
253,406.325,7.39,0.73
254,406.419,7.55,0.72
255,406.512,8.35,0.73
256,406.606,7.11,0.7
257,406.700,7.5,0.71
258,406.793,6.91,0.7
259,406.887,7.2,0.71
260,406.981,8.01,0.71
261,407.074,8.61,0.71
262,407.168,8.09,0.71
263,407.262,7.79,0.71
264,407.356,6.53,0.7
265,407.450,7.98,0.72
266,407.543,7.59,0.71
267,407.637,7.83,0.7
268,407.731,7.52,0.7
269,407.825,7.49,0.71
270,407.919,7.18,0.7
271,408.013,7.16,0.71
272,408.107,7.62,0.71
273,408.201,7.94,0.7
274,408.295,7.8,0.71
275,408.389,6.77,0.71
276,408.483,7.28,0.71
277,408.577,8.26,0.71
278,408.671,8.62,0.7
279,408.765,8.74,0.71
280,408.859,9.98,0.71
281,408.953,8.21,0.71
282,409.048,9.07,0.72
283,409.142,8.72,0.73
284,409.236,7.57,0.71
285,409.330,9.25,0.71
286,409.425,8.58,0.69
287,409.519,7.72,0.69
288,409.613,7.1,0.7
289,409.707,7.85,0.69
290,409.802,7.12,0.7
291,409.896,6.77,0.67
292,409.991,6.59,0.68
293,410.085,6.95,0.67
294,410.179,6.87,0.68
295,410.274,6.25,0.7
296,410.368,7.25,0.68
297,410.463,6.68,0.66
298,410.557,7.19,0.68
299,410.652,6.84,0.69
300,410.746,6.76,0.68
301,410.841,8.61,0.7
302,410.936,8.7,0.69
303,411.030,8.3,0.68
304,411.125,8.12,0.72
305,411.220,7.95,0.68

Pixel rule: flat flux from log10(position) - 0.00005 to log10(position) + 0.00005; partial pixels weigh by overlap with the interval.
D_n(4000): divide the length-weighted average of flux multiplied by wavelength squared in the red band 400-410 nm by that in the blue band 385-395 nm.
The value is 1.9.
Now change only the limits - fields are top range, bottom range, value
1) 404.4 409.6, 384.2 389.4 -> 2.10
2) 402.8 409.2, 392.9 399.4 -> 1.73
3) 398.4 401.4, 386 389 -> 2.05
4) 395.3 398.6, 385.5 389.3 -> 1.20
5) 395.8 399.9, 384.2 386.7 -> 1.49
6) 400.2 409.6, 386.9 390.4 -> 1.83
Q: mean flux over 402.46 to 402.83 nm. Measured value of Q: 8.23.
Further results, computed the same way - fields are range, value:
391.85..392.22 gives 5.23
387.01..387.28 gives 3.6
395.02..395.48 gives 5.55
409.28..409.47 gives 8.87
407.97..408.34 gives 7.63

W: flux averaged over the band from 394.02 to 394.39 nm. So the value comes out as 3.54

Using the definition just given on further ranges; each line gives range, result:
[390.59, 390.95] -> 6.26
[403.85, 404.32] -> 8.43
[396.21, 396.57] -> 3.57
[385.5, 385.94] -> 4.12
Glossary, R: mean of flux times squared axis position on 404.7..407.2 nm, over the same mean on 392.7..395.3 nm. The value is 2.18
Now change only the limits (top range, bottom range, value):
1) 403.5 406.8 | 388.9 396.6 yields 1.74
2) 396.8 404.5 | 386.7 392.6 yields 1.55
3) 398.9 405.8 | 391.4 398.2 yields 1.93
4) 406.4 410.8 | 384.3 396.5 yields 1.86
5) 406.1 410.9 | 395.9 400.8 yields 1.34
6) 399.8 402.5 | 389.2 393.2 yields 1.65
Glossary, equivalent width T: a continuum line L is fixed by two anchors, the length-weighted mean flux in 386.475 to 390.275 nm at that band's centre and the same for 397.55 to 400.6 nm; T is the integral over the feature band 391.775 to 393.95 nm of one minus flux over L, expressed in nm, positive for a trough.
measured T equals 0.75 nm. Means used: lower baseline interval 4.62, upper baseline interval 7.13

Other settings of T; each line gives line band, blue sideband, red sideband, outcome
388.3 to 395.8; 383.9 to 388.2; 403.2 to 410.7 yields 0.179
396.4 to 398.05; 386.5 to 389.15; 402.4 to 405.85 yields 0.631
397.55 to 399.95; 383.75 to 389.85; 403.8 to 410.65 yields -0.256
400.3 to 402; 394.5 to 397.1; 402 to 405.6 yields -0.306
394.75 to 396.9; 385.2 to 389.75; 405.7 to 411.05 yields 0.404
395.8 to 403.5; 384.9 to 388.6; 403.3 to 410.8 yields -0.390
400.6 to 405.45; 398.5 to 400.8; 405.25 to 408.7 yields -0.229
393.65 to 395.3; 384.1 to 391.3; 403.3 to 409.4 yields 0.387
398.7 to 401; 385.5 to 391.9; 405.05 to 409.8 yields -0.417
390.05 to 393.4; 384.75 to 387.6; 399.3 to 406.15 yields 0.161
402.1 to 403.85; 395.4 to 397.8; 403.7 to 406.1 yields -0.311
